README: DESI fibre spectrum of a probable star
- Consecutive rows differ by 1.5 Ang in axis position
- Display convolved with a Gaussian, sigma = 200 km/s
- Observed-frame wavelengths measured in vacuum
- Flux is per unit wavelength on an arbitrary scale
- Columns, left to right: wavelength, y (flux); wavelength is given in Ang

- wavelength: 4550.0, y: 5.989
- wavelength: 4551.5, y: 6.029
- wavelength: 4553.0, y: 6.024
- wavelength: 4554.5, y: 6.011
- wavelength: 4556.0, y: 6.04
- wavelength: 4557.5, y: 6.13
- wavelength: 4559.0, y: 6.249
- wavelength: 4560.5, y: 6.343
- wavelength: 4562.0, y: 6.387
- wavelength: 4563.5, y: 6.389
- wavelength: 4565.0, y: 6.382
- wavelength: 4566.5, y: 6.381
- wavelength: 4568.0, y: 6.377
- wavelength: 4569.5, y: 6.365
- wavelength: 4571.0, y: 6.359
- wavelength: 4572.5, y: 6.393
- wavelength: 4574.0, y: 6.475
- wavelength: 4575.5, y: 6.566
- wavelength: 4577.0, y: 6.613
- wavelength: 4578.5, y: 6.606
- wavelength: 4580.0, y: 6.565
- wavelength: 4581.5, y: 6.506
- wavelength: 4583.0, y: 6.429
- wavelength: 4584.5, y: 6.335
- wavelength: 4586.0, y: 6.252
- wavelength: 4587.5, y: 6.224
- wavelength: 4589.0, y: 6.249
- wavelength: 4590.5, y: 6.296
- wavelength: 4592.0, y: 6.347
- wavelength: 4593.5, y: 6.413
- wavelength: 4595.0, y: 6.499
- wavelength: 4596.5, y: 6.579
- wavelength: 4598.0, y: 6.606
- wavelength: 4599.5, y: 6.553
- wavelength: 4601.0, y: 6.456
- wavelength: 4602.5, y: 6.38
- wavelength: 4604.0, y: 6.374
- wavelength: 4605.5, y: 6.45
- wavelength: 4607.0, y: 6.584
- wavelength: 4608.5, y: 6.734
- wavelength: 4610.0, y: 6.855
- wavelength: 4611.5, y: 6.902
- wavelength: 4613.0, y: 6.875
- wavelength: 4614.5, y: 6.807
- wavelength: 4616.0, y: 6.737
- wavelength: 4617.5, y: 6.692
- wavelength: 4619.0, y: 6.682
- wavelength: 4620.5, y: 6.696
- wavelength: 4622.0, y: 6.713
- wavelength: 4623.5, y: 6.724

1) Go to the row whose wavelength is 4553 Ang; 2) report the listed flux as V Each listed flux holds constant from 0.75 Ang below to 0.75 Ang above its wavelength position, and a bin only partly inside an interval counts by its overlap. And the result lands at 6.024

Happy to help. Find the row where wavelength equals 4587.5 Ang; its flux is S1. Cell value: 6.224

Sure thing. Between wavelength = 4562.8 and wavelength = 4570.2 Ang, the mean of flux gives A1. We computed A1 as 6.38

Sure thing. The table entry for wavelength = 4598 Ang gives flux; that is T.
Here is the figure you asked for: 6.606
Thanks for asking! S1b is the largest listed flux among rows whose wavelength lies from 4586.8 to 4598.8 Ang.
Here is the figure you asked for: 6.606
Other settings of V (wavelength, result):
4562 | 6.387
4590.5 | 6.296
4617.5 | 6.692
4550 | 5.989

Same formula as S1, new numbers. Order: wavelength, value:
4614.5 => 6.807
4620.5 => 6.696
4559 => 6.249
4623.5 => 6.724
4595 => 6.499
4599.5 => 6.553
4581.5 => 6.506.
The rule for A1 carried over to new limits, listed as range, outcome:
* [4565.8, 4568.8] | 6.38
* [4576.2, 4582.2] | 6.57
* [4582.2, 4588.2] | 6.31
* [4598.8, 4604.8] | 6.44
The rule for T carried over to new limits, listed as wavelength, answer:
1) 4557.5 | 6.13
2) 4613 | 6.875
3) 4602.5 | 6.38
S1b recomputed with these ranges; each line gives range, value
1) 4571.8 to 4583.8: 6.613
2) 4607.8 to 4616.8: 6.902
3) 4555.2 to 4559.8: 6.249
